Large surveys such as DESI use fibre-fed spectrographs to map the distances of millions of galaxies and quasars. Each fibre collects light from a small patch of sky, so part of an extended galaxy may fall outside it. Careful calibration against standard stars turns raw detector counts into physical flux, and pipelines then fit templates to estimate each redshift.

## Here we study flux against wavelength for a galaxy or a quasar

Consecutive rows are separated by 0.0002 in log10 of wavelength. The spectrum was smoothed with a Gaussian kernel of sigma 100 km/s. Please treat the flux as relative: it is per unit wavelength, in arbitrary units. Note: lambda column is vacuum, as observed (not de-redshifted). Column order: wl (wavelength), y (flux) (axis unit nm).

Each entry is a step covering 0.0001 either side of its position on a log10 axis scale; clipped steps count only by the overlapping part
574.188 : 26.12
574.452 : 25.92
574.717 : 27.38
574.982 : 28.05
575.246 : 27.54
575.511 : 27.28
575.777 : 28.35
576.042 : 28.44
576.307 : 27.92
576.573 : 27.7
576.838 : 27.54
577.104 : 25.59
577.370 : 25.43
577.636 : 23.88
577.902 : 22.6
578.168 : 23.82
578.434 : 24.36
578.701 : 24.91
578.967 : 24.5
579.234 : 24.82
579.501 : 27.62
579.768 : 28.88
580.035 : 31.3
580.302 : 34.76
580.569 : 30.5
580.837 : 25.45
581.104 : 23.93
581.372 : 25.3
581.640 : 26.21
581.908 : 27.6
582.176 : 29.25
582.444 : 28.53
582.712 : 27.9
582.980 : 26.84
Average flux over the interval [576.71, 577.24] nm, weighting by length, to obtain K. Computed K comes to 26.5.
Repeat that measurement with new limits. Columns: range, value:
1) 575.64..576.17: 28.4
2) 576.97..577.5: 25.5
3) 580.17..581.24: 28.6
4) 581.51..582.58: 27.9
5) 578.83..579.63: 25.6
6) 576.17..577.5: 26.8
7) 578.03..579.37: 24.5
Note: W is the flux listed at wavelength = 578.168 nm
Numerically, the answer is 23.82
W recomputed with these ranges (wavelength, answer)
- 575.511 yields 27.28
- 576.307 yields 27.92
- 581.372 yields 25.3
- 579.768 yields 28.88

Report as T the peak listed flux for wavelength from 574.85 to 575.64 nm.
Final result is 28.05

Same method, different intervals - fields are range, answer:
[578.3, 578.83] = 24.91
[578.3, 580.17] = 31.3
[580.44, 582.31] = 30.5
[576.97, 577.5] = 25.59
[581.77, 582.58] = 29.25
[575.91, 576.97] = 28.44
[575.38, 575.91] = 28.35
